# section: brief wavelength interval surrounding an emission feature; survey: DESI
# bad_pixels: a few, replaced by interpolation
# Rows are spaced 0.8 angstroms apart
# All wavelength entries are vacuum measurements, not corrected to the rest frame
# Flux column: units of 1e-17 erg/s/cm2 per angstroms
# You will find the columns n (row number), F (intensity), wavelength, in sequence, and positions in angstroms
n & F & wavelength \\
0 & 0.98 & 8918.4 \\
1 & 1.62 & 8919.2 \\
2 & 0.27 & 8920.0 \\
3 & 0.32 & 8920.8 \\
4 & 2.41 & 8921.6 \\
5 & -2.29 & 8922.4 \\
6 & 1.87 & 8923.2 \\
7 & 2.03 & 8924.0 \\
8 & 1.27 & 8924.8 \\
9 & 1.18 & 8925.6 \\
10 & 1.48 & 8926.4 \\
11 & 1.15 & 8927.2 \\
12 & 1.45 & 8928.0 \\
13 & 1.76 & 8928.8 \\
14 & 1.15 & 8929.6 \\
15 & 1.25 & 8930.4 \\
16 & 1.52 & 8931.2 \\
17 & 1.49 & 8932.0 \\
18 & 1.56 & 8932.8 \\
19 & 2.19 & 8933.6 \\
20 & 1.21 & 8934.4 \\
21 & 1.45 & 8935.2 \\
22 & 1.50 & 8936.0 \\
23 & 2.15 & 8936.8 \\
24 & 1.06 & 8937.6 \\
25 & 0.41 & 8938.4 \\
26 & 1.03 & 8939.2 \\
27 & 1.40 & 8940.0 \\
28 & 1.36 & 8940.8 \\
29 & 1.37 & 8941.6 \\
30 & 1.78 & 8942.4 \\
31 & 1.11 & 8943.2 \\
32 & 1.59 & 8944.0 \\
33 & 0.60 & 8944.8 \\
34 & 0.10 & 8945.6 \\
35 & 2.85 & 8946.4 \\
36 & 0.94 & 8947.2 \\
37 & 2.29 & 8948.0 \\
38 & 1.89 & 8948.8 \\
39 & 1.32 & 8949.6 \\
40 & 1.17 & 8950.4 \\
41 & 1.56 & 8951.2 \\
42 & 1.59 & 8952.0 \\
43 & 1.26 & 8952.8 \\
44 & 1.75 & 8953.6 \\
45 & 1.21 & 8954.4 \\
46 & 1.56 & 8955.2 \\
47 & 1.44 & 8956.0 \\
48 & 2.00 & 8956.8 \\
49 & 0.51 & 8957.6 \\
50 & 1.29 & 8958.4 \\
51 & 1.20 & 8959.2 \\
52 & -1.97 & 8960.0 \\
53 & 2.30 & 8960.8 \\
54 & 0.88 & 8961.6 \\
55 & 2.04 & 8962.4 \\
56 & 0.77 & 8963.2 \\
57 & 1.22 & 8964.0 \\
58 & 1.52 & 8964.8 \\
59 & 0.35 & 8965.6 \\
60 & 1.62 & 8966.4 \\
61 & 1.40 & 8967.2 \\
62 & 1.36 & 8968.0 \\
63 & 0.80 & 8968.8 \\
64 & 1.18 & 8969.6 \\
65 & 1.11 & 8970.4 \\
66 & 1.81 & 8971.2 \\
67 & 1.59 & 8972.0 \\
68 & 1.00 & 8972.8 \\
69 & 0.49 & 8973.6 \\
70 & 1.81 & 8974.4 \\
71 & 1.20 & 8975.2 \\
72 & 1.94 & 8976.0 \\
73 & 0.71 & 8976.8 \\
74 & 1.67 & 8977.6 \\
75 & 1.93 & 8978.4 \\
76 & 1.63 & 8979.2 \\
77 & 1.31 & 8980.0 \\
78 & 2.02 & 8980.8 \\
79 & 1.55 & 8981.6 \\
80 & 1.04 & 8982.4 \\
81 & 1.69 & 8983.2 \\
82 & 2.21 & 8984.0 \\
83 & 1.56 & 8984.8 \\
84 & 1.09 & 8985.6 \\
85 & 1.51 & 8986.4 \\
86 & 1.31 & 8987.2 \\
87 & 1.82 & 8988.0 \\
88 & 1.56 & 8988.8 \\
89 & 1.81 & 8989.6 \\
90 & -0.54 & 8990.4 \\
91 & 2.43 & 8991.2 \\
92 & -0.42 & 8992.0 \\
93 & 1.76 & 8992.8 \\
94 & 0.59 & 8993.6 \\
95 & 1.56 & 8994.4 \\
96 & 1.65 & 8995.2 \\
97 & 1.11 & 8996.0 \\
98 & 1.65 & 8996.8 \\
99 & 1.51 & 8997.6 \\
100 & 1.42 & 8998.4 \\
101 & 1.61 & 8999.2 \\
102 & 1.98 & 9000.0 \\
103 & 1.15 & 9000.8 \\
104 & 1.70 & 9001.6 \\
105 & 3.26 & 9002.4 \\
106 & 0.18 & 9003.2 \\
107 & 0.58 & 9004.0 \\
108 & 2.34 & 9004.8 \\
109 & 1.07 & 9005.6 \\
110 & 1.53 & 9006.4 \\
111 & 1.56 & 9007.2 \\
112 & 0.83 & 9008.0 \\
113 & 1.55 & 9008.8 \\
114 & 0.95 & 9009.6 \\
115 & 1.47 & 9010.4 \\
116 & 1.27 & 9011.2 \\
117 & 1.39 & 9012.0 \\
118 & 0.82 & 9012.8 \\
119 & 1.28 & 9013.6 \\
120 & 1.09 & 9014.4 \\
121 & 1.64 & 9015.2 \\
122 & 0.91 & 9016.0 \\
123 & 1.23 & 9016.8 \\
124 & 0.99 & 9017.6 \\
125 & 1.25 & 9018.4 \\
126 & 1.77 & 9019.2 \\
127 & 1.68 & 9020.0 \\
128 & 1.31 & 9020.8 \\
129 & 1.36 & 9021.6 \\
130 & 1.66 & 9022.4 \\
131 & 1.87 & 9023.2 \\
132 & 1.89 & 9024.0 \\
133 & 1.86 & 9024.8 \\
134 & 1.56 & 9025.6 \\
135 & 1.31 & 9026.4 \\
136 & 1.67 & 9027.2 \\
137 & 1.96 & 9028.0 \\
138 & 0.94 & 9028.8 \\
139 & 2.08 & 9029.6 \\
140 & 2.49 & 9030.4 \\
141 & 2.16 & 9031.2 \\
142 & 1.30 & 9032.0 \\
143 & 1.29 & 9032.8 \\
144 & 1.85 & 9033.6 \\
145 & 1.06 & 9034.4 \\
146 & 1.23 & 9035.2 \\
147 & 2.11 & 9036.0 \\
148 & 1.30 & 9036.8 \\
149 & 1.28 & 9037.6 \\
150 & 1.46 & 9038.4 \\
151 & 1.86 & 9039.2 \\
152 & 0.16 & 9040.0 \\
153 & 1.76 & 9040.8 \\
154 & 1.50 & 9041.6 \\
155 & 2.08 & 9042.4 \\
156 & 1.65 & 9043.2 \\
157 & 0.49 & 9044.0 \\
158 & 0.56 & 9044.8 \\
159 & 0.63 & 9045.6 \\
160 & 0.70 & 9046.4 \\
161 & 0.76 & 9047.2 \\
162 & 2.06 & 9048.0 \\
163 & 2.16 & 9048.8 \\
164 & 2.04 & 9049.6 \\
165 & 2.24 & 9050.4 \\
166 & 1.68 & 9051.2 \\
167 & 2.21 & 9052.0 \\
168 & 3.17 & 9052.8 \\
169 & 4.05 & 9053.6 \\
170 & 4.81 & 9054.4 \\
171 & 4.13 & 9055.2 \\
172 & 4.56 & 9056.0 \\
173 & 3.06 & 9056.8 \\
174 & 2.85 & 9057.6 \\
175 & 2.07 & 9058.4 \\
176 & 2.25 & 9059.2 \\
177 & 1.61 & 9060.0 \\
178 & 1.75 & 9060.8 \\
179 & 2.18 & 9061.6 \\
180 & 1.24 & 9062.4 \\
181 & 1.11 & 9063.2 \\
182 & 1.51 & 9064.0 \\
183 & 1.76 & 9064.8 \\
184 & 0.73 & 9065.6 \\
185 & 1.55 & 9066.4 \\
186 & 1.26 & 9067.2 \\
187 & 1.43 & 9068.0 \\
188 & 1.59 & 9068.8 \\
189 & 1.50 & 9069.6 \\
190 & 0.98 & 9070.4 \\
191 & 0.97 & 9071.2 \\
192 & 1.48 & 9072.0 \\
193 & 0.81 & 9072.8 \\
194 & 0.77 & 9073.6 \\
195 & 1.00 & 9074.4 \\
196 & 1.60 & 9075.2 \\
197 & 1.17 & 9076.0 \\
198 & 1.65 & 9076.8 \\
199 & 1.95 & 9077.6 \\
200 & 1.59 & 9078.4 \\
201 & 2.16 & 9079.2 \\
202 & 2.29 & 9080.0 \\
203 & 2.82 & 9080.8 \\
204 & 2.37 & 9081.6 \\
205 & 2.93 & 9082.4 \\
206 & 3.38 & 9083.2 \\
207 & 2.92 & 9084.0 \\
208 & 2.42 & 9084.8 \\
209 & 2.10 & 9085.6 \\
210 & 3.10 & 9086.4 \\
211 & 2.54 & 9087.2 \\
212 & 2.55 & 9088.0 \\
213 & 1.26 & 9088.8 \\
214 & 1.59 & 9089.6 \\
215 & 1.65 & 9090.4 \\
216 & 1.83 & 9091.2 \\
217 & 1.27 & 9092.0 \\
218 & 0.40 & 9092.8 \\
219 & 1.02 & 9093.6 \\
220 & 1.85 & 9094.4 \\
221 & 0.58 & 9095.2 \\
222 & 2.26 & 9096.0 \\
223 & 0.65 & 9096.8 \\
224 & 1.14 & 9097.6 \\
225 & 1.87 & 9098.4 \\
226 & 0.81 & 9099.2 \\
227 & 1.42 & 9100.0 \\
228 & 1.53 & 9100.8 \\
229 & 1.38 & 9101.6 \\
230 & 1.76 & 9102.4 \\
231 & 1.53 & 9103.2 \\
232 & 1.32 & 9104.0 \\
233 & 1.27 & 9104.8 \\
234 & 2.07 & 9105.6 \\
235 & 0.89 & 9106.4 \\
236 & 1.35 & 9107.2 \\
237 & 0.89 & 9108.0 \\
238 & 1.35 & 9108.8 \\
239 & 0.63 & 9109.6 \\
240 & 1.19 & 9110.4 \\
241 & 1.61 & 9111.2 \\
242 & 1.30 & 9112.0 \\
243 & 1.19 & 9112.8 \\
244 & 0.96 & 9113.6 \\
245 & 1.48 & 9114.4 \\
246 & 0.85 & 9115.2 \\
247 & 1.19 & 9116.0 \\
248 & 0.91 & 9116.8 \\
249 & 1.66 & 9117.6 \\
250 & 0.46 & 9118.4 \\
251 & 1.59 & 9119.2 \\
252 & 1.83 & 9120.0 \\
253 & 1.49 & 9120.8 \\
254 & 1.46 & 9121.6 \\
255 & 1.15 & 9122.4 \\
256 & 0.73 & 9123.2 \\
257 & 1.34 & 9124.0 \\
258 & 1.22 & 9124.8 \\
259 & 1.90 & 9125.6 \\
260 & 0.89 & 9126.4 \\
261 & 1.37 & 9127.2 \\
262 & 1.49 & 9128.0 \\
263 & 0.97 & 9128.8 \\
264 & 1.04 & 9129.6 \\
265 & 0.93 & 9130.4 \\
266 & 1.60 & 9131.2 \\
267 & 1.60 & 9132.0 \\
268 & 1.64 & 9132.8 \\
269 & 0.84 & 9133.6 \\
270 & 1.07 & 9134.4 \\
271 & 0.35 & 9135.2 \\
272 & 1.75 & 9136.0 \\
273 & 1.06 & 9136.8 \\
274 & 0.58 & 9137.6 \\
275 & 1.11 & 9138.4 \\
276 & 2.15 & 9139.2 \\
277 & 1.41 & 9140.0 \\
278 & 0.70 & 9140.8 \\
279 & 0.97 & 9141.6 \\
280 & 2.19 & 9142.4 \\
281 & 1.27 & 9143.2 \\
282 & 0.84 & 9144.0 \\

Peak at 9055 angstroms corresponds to H-alpha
